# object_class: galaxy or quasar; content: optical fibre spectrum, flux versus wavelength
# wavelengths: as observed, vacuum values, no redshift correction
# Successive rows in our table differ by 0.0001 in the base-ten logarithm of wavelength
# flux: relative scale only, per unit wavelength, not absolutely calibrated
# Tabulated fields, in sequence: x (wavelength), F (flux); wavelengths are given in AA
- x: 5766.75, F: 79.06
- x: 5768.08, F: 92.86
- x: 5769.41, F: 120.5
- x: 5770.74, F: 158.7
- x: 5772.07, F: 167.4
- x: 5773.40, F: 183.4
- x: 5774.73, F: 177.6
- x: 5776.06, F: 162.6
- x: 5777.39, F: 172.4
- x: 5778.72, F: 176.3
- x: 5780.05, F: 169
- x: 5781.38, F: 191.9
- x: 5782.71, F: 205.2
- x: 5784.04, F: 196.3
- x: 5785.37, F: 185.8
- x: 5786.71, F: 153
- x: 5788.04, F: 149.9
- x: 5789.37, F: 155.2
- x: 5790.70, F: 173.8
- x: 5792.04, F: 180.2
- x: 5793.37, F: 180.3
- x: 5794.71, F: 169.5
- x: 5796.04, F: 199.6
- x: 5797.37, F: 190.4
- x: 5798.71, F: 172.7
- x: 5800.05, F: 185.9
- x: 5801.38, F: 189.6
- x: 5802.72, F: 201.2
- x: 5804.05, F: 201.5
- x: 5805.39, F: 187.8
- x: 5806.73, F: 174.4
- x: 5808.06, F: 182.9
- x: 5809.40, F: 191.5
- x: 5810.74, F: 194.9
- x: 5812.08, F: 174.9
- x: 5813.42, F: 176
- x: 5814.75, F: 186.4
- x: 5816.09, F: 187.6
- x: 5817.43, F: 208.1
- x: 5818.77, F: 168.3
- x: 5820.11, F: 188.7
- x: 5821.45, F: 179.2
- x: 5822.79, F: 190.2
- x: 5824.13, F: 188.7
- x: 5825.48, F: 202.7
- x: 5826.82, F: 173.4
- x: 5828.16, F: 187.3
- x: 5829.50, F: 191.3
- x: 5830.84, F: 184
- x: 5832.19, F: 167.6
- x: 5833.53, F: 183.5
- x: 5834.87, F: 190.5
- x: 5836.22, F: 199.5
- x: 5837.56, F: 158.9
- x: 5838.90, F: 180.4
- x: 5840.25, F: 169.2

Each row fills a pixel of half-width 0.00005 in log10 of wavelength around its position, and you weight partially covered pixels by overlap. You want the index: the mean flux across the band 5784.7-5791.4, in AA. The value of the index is 164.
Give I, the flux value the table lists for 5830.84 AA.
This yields 184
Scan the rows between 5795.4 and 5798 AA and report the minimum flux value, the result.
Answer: 190.4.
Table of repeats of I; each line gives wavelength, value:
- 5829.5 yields 191.3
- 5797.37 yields 190.4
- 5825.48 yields 202.7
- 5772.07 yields 167.4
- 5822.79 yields 190.2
